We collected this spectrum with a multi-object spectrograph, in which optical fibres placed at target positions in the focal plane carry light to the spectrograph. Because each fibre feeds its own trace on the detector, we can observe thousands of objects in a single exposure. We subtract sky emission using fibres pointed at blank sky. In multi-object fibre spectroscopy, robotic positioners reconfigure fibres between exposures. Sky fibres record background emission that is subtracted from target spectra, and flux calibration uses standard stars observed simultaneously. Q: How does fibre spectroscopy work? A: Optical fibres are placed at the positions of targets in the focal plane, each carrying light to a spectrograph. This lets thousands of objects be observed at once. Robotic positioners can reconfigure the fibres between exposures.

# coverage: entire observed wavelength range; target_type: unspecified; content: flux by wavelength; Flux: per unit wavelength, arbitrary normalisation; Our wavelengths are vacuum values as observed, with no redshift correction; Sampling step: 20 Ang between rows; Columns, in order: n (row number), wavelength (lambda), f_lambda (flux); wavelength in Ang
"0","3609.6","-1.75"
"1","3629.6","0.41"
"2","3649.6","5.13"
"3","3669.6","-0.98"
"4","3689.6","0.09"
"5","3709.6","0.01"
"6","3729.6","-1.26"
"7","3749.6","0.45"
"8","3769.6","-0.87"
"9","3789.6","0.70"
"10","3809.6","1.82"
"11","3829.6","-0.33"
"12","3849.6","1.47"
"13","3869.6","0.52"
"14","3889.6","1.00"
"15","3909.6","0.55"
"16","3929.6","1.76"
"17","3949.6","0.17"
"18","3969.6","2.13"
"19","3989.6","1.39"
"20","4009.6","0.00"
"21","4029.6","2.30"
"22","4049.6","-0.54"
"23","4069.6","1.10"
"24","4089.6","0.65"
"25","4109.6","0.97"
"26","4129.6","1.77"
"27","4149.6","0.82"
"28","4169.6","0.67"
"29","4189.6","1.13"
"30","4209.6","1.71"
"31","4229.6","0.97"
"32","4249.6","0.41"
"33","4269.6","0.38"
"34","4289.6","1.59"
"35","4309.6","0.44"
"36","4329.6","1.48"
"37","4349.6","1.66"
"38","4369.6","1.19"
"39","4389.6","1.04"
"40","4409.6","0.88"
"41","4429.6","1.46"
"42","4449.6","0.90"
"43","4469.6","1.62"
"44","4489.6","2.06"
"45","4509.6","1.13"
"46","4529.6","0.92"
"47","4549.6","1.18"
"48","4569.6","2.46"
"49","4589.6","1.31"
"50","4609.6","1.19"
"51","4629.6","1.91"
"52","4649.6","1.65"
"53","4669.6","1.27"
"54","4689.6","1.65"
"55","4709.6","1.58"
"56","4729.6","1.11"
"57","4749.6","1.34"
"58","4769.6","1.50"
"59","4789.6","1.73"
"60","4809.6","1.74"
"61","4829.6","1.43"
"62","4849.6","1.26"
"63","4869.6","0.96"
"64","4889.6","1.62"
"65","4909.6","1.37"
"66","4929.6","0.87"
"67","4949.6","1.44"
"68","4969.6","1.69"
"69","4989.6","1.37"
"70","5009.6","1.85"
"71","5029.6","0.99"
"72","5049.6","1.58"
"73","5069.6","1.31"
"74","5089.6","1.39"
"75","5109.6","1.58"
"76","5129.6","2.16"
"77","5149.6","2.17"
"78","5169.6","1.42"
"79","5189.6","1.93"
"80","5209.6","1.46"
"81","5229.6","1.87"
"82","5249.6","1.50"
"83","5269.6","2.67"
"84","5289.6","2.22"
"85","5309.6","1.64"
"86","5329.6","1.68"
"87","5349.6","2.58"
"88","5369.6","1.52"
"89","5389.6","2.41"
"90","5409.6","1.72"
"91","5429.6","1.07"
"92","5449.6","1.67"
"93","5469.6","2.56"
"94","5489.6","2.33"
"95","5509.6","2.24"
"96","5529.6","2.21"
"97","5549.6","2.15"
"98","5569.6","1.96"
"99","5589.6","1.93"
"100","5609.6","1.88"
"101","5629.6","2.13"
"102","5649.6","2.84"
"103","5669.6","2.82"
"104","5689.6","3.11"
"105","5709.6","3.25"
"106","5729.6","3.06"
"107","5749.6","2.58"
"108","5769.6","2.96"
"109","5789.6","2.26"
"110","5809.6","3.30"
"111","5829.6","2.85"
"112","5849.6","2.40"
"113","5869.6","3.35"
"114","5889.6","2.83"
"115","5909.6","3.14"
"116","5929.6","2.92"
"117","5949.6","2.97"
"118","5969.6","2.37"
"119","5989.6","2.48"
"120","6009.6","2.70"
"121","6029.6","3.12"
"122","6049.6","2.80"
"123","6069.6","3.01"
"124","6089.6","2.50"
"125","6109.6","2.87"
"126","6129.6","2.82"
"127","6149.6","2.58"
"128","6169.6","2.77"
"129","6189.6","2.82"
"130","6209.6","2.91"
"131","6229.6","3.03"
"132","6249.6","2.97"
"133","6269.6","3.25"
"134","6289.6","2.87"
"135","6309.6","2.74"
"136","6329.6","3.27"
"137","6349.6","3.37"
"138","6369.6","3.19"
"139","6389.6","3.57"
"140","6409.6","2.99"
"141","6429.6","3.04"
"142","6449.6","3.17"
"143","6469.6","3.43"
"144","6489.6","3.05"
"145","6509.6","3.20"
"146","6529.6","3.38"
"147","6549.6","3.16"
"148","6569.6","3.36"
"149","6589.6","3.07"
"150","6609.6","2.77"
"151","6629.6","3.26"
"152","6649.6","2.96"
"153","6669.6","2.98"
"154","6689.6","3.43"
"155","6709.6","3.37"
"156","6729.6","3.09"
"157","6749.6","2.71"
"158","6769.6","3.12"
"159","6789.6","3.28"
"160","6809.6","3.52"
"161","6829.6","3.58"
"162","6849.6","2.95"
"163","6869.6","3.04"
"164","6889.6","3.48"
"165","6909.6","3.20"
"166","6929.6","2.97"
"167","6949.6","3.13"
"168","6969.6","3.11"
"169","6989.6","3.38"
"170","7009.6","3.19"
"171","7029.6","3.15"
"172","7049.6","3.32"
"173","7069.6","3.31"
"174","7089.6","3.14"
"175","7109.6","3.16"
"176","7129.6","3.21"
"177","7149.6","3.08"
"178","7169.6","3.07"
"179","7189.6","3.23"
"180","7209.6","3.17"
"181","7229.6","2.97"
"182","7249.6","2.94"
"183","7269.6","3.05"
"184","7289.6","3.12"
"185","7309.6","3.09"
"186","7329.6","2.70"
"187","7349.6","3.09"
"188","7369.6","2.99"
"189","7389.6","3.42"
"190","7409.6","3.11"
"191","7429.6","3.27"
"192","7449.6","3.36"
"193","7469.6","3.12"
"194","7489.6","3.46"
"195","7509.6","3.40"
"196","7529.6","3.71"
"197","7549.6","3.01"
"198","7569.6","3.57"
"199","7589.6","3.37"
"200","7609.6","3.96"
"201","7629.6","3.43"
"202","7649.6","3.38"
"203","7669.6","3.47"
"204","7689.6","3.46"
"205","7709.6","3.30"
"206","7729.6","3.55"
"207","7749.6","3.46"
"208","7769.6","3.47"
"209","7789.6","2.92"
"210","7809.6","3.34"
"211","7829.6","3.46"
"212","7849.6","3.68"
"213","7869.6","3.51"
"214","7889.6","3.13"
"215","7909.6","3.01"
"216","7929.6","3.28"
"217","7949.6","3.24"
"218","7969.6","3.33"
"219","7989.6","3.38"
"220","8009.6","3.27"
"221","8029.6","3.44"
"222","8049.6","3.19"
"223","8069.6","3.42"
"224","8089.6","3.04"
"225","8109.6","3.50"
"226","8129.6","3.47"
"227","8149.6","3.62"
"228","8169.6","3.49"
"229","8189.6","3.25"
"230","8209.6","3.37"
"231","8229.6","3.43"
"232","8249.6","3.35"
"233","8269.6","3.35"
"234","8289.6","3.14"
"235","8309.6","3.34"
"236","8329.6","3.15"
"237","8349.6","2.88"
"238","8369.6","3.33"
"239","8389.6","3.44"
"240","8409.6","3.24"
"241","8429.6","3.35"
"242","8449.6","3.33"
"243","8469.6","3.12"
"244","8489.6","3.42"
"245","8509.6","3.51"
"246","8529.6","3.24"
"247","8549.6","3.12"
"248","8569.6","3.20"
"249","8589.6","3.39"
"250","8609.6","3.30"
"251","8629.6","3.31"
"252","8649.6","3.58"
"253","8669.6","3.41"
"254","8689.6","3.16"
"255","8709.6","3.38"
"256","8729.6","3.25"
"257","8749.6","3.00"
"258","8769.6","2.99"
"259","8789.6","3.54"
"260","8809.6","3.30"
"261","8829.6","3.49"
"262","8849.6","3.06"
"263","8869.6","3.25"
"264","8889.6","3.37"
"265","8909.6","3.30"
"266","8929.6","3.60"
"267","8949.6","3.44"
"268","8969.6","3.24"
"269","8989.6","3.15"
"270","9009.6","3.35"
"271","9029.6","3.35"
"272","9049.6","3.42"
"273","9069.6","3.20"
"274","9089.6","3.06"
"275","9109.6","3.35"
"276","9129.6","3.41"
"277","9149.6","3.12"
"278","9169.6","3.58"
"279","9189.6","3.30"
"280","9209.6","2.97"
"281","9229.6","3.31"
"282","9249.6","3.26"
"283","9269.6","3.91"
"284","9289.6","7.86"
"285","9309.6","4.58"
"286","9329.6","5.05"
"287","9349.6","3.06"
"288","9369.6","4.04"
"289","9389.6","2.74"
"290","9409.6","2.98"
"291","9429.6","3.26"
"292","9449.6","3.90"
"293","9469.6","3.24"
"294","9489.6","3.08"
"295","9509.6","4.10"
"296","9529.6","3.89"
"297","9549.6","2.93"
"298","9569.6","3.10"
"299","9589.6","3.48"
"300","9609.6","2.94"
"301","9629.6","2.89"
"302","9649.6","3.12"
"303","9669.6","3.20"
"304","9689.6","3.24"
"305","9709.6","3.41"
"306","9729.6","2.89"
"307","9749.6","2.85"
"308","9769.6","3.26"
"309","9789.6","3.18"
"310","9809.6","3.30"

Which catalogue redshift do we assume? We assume 0.42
